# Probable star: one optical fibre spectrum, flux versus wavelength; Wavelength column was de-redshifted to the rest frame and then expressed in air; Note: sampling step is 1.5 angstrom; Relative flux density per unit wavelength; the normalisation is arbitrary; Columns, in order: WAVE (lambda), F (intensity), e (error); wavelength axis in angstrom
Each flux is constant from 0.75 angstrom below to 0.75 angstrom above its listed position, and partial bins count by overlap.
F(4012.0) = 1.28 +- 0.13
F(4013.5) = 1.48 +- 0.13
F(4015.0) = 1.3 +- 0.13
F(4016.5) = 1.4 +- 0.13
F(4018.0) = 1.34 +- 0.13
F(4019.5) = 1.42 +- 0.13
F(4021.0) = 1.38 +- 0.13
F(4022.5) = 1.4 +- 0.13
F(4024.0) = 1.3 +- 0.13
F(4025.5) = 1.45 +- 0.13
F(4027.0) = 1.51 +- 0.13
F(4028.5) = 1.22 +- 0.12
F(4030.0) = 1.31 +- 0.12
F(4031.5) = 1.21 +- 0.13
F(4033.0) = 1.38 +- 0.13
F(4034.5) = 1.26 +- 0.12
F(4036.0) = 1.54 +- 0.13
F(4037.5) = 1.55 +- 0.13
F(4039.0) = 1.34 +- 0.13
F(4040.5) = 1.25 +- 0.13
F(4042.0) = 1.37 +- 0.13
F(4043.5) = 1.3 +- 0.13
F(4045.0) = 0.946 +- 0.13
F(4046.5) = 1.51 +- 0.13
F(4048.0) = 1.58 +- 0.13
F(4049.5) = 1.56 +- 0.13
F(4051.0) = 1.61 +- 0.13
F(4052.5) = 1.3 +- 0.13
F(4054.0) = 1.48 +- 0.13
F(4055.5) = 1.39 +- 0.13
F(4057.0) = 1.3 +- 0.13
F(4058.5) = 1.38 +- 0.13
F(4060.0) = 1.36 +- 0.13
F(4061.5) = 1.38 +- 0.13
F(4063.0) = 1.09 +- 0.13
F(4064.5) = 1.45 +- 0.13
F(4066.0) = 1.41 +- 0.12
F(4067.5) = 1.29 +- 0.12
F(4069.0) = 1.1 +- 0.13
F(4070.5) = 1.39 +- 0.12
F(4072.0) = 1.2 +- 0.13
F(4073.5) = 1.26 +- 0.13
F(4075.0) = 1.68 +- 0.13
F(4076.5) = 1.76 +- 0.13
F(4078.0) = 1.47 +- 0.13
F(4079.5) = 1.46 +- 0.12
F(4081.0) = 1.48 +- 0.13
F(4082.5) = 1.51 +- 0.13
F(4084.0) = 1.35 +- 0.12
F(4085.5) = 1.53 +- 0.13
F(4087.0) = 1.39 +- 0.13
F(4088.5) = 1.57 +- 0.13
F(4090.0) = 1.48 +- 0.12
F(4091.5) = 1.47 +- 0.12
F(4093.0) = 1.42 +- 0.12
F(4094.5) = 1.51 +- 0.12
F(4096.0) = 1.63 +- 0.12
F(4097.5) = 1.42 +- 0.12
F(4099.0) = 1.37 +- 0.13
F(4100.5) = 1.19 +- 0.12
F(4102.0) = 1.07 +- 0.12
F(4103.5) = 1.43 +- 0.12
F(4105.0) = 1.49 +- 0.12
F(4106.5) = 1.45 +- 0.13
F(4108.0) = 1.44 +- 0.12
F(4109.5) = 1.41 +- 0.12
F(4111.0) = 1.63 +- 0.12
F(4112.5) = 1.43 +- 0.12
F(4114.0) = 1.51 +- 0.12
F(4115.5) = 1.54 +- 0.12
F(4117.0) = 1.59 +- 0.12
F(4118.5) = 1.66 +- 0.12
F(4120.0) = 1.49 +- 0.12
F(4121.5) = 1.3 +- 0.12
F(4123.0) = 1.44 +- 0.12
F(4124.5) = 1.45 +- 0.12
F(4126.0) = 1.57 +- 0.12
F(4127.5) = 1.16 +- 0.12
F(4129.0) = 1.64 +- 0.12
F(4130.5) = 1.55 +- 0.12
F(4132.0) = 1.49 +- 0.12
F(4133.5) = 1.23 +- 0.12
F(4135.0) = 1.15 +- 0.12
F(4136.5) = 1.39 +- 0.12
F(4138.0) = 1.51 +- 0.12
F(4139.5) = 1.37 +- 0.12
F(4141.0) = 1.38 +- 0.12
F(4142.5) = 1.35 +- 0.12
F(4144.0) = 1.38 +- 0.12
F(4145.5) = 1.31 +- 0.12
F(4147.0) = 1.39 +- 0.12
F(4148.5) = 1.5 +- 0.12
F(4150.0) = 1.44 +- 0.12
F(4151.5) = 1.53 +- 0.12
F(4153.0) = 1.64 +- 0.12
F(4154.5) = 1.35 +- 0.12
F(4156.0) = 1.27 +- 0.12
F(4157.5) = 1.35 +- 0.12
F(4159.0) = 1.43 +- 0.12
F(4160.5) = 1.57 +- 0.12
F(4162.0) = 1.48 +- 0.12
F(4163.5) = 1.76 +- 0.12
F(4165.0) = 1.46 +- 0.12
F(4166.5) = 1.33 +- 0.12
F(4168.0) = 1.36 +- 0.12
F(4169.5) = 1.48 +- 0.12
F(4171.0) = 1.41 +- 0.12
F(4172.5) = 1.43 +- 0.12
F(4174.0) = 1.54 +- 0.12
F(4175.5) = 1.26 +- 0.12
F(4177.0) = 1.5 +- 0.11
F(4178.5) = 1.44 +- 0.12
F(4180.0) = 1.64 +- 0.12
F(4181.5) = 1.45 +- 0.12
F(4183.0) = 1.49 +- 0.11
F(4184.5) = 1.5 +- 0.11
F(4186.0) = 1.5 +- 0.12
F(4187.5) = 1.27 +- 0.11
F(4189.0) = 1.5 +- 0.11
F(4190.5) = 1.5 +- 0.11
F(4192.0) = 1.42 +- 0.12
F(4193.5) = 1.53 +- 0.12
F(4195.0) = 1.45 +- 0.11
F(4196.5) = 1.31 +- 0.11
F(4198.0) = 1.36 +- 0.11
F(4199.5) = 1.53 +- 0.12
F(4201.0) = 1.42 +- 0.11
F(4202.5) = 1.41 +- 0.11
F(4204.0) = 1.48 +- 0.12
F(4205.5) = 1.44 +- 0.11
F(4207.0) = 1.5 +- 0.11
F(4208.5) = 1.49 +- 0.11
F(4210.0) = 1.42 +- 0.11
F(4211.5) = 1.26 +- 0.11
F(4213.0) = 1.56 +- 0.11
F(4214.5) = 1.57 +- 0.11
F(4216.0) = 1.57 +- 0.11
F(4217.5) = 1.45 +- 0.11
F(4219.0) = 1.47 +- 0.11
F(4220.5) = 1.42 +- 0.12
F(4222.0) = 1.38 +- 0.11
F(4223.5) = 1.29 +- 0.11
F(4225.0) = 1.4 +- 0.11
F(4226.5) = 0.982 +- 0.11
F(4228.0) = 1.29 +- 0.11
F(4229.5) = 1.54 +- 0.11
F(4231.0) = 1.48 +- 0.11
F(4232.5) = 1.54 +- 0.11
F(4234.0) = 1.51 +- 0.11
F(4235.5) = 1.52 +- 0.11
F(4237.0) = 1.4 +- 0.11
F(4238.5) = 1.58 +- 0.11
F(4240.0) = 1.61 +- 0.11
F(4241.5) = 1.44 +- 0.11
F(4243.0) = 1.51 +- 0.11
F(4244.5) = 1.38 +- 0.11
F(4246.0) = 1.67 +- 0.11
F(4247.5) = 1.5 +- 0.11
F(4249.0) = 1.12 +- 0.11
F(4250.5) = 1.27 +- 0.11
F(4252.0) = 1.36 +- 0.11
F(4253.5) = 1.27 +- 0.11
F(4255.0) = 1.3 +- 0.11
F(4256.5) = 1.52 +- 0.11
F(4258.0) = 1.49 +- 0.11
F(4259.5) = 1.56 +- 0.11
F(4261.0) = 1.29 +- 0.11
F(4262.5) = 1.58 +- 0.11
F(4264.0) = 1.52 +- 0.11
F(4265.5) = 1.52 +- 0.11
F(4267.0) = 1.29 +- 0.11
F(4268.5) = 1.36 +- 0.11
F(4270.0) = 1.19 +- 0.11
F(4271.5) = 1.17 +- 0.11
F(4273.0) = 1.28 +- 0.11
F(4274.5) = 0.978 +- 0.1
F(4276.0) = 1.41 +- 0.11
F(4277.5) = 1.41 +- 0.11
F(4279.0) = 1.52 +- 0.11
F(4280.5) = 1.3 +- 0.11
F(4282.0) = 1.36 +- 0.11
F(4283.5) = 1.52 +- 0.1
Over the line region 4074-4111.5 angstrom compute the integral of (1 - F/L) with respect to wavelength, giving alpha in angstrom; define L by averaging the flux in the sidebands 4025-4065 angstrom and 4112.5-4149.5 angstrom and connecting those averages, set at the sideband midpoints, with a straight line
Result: -1.55 angstrom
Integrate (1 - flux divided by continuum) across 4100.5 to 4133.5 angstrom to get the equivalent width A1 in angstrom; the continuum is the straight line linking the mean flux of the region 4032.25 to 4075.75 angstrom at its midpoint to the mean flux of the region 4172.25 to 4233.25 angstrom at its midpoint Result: -1.3 angstrom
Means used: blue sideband 1.37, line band 1.45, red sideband 1.44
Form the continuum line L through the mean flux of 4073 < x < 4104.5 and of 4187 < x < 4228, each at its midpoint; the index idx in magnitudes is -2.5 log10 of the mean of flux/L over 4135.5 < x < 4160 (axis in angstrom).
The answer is 0.02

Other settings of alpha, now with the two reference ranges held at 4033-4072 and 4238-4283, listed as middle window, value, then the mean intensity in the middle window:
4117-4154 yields -1.6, 1.43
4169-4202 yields -1.7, 1.45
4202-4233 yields -0.9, 1.43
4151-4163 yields -0.7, 1.46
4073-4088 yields -1.4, 1.49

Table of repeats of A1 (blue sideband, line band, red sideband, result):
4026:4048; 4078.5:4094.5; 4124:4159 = -1.08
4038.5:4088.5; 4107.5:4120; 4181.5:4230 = -1.07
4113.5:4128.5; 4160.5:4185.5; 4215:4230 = -0.85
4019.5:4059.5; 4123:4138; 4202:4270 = -0.08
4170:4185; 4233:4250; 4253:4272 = -0.75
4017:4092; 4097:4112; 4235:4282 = 0.04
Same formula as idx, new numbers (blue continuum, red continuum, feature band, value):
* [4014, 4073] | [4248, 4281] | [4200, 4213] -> -0.07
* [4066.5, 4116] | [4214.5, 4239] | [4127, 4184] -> 0.00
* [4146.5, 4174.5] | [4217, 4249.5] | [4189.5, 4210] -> 0.00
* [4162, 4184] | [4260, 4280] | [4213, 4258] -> -0.03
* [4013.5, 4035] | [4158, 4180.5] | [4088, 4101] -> -0.03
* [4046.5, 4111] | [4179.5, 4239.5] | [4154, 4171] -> 0.00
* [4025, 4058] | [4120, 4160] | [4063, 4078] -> 0.01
